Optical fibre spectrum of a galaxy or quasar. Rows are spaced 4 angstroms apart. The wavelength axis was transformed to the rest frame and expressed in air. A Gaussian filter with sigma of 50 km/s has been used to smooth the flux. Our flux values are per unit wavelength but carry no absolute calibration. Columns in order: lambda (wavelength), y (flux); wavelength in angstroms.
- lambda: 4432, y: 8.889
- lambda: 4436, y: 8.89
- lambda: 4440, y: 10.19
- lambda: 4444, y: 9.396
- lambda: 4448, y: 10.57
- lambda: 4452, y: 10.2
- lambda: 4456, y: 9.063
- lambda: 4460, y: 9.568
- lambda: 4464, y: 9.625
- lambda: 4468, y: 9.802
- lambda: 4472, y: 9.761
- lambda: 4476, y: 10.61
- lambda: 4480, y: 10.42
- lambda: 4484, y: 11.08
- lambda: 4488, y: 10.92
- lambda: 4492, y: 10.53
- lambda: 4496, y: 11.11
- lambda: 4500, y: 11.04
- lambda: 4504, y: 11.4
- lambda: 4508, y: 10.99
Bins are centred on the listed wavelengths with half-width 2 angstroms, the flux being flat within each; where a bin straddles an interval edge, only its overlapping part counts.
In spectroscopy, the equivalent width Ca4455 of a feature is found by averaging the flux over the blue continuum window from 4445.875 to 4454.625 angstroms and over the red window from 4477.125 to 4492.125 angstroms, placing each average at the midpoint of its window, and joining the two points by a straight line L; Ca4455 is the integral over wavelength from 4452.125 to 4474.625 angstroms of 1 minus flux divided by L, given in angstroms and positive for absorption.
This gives 1.8 angstroms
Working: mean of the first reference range 10.3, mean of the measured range 9.65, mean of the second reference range 10.8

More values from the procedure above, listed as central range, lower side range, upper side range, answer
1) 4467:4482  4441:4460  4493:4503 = 0.4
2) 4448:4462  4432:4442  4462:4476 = -0.1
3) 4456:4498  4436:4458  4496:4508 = 1.1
